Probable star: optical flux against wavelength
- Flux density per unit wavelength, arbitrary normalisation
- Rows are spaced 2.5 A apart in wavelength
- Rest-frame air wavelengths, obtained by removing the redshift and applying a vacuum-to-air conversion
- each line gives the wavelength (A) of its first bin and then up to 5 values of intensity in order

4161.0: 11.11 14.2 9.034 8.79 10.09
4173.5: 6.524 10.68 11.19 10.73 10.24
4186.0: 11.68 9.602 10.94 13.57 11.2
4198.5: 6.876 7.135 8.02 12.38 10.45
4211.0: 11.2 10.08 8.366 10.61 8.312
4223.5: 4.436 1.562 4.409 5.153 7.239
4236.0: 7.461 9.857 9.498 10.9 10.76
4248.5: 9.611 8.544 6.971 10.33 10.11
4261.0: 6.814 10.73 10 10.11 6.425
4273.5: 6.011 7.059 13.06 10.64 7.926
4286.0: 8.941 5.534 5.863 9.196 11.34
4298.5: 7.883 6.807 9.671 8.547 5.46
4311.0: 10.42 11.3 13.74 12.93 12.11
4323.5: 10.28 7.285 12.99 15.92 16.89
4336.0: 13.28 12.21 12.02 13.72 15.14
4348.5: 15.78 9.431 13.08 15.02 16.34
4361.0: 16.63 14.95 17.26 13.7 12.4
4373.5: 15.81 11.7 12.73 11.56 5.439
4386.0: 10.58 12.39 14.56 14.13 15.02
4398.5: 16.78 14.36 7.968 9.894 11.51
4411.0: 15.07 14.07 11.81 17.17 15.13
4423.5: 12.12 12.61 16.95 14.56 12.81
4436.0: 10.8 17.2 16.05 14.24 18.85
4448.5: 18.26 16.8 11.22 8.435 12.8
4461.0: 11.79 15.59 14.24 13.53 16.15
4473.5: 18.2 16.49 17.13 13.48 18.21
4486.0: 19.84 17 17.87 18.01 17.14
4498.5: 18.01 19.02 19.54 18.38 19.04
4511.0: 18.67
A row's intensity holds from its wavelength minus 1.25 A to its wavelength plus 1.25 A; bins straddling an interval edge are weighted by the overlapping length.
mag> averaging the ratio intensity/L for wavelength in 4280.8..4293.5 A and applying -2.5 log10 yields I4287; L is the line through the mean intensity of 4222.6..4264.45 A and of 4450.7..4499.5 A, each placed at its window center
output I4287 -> 0.21 mag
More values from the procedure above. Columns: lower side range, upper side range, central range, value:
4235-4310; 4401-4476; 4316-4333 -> -0.179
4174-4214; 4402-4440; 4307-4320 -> 0.111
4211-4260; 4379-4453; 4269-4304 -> 0.172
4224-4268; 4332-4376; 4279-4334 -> 0.166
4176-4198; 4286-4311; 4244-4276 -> 0.024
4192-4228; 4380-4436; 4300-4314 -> 0.253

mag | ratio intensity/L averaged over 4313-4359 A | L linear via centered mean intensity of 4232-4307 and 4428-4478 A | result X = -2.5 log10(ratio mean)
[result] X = -0.19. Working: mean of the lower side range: 8.78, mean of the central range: 13.1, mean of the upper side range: 14.8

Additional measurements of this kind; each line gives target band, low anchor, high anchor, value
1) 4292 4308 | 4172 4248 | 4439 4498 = 0.29 mag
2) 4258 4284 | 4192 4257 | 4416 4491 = 0.11 mag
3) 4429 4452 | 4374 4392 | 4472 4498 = -0.05 mag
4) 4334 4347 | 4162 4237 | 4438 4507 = -0.06 mag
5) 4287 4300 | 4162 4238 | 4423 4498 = 0.38 mag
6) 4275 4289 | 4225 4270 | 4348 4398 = 0.08 mag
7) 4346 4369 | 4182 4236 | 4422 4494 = -0.17 mag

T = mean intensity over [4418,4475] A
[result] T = 14.6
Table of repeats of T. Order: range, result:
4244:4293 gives 8.75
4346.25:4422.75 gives 13.4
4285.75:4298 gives 8.09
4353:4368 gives 15.6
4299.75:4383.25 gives 12.6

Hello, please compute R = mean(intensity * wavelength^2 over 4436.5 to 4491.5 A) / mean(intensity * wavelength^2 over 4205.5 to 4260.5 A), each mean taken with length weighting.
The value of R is 2.03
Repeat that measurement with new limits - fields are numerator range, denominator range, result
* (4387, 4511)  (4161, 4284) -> 1.84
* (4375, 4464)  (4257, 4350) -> 1.36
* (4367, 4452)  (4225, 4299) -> 1.75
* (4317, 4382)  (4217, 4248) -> 1.88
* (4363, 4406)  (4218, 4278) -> 1.70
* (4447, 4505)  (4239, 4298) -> 1.97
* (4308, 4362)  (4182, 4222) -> 1.37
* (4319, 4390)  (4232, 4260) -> 1.51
